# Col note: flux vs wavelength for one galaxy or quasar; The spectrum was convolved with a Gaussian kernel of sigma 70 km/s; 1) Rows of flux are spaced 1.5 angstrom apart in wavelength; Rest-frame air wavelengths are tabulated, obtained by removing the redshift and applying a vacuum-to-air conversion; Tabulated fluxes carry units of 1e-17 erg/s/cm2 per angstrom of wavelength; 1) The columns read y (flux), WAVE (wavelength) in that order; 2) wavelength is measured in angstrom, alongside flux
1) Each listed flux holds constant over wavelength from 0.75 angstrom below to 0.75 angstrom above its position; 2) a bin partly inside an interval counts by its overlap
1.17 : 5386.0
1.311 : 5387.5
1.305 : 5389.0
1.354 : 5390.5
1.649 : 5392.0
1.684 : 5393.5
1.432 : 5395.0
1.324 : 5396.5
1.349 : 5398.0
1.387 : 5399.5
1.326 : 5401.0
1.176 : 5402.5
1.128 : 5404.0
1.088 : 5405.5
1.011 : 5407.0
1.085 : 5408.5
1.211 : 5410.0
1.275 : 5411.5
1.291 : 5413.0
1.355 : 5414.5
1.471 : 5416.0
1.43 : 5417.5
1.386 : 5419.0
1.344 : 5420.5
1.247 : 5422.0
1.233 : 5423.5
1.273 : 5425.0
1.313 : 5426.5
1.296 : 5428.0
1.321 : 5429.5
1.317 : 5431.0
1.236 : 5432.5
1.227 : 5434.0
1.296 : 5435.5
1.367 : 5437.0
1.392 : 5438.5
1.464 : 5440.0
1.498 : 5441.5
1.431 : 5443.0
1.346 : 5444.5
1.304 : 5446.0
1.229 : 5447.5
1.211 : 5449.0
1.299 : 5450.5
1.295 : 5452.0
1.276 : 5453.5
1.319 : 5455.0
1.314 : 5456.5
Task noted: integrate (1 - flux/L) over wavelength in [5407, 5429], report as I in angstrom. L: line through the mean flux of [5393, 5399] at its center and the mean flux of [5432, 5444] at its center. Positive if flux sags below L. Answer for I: 1.7 angstrom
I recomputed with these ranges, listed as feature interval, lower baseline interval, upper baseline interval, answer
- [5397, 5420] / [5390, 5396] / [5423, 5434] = 2.45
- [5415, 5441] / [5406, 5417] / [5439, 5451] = -0.74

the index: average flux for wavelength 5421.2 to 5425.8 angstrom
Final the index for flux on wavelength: 1.25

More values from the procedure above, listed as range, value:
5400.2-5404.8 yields 1.21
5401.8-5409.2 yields 1.1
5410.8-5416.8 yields 1.35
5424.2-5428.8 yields 1.29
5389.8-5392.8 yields 1.51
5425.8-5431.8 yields 1.31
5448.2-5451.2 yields 1.25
